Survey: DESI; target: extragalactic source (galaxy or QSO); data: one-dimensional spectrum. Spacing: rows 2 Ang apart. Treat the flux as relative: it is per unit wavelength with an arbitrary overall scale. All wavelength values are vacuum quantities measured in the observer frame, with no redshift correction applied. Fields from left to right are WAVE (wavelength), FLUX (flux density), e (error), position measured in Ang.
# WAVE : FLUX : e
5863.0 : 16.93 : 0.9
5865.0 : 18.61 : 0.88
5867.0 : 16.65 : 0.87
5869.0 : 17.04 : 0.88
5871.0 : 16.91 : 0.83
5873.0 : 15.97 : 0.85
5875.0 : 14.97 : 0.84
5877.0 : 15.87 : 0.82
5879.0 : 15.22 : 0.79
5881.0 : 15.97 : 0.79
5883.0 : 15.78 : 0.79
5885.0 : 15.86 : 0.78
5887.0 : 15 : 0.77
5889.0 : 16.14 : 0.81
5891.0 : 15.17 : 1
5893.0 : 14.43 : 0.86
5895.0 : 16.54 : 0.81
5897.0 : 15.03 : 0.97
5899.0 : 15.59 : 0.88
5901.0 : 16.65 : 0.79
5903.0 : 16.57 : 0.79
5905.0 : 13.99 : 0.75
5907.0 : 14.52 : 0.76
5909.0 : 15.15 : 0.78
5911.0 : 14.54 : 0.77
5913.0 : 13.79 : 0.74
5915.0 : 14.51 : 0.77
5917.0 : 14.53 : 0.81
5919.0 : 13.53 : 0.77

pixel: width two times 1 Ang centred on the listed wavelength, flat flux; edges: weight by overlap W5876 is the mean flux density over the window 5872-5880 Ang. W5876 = 15.5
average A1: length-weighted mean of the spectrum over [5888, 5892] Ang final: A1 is 15.7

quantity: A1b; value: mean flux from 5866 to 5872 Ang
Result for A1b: 16.9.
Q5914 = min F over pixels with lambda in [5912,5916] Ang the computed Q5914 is 13.79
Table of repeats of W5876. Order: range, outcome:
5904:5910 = 14.6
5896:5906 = 15.6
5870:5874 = 16.4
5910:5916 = 14.3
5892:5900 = 15.4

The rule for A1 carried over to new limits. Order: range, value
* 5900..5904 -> 16.6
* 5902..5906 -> 15.3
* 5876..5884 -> 15.7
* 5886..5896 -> 15.5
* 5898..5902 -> 16.1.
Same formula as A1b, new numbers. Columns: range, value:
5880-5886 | 15.9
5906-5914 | 14.5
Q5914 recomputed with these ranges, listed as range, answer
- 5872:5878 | 14.97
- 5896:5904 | 15.03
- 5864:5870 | 16.65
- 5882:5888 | 15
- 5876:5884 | 15.22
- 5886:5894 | 14.43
